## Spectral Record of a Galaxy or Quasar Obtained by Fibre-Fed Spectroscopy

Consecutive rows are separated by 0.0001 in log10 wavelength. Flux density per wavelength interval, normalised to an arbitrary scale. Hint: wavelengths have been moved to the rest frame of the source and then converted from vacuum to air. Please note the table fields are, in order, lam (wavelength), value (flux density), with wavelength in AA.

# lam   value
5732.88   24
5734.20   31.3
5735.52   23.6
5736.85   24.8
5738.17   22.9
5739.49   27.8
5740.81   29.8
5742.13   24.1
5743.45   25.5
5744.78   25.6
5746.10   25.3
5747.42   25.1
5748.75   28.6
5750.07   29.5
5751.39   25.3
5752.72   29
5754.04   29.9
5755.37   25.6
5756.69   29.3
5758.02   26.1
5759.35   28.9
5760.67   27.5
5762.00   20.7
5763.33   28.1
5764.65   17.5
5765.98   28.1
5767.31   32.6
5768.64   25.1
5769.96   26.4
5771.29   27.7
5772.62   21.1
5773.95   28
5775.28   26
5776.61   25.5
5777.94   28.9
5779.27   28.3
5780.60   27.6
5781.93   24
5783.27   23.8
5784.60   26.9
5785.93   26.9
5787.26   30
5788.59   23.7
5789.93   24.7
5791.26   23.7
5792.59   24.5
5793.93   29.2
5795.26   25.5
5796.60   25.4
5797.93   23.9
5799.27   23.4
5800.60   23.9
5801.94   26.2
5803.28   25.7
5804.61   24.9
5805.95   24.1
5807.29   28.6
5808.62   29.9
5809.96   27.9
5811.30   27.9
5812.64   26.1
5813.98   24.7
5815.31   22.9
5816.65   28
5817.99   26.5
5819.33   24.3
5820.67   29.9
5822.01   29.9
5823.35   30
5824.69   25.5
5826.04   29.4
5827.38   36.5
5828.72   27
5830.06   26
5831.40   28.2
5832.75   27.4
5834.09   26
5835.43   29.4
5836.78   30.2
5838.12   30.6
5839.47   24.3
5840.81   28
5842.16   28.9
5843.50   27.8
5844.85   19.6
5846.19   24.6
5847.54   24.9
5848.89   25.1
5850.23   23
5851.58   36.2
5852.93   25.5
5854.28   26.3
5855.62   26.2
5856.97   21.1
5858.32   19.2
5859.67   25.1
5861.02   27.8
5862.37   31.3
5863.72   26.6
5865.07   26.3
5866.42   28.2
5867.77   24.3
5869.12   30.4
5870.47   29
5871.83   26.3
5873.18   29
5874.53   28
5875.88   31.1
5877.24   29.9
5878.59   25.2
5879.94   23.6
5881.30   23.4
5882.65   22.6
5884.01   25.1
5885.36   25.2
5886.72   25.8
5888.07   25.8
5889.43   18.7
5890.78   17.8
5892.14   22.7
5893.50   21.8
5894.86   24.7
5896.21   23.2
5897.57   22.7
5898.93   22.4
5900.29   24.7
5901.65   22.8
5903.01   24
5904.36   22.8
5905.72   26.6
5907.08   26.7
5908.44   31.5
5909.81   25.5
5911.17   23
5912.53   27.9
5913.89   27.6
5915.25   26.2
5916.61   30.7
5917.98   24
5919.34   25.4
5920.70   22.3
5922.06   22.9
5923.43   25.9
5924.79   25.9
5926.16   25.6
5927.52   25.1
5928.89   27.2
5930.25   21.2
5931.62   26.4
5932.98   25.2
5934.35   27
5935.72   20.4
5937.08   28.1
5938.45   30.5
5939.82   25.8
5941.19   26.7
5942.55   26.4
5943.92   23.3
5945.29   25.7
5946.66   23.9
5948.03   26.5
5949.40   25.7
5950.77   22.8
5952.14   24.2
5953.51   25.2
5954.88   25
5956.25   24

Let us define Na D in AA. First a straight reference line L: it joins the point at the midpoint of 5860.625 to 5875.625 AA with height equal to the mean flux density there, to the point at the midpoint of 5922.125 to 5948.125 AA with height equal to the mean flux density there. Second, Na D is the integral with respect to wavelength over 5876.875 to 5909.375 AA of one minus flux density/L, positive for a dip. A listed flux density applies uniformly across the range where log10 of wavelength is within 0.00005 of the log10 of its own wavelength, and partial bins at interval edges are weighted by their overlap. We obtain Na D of 3.6 AA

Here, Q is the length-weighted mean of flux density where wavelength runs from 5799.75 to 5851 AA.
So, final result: 26.9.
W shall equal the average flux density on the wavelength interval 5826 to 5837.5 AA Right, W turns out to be 28.9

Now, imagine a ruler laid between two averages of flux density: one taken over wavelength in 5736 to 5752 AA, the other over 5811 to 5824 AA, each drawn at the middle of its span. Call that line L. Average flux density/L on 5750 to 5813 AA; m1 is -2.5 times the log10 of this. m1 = 0.01 mag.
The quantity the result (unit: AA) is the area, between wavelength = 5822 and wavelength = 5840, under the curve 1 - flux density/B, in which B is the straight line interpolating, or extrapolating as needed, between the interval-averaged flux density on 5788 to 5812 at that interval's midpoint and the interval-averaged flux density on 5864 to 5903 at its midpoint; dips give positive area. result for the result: -2.21 AA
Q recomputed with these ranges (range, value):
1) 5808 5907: 26.2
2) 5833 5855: 26.9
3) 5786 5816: 25.8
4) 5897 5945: 25.4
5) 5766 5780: 27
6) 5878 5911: 24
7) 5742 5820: 26.2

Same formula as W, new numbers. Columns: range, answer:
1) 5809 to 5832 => 27.7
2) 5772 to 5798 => 25.9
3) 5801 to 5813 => 26.7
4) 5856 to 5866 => 25.4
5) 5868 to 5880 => 28.2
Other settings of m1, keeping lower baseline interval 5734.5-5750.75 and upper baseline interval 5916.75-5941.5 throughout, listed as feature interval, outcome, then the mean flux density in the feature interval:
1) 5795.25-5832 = -0.04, 26.9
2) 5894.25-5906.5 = 0.08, 23.8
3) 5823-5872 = -0.05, 27.1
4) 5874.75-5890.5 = 0.02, 25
